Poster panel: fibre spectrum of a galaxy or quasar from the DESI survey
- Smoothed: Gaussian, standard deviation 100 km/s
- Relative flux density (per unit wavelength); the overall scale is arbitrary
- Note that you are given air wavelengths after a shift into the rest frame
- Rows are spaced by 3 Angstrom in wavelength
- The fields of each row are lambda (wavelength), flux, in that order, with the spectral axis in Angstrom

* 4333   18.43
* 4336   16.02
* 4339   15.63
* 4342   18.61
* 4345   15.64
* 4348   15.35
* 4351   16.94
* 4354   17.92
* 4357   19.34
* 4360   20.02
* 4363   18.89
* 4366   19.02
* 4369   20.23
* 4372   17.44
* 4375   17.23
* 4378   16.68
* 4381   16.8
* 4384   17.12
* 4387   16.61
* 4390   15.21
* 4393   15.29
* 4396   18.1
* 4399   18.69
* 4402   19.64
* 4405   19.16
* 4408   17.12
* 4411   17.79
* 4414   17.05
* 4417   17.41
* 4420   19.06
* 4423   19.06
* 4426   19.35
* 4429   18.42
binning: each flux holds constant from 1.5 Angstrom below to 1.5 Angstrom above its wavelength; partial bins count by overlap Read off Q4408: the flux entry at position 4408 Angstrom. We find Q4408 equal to 17.12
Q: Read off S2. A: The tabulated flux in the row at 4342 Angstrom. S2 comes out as 18.61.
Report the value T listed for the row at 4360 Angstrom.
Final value 20.02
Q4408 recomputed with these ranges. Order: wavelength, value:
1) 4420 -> 19.06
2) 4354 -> 17.92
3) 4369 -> 20.23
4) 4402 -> 19.64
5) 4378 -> 16.68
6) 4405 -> 19.16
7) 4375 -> 17.23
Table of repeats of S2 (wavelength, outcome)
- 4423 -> 19.06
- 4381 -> 16.8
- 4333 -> 18.43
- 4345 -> 15.64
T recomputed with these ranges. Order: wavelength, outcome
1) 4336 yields 16.02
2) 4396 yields 18.1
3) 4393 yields 15.29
